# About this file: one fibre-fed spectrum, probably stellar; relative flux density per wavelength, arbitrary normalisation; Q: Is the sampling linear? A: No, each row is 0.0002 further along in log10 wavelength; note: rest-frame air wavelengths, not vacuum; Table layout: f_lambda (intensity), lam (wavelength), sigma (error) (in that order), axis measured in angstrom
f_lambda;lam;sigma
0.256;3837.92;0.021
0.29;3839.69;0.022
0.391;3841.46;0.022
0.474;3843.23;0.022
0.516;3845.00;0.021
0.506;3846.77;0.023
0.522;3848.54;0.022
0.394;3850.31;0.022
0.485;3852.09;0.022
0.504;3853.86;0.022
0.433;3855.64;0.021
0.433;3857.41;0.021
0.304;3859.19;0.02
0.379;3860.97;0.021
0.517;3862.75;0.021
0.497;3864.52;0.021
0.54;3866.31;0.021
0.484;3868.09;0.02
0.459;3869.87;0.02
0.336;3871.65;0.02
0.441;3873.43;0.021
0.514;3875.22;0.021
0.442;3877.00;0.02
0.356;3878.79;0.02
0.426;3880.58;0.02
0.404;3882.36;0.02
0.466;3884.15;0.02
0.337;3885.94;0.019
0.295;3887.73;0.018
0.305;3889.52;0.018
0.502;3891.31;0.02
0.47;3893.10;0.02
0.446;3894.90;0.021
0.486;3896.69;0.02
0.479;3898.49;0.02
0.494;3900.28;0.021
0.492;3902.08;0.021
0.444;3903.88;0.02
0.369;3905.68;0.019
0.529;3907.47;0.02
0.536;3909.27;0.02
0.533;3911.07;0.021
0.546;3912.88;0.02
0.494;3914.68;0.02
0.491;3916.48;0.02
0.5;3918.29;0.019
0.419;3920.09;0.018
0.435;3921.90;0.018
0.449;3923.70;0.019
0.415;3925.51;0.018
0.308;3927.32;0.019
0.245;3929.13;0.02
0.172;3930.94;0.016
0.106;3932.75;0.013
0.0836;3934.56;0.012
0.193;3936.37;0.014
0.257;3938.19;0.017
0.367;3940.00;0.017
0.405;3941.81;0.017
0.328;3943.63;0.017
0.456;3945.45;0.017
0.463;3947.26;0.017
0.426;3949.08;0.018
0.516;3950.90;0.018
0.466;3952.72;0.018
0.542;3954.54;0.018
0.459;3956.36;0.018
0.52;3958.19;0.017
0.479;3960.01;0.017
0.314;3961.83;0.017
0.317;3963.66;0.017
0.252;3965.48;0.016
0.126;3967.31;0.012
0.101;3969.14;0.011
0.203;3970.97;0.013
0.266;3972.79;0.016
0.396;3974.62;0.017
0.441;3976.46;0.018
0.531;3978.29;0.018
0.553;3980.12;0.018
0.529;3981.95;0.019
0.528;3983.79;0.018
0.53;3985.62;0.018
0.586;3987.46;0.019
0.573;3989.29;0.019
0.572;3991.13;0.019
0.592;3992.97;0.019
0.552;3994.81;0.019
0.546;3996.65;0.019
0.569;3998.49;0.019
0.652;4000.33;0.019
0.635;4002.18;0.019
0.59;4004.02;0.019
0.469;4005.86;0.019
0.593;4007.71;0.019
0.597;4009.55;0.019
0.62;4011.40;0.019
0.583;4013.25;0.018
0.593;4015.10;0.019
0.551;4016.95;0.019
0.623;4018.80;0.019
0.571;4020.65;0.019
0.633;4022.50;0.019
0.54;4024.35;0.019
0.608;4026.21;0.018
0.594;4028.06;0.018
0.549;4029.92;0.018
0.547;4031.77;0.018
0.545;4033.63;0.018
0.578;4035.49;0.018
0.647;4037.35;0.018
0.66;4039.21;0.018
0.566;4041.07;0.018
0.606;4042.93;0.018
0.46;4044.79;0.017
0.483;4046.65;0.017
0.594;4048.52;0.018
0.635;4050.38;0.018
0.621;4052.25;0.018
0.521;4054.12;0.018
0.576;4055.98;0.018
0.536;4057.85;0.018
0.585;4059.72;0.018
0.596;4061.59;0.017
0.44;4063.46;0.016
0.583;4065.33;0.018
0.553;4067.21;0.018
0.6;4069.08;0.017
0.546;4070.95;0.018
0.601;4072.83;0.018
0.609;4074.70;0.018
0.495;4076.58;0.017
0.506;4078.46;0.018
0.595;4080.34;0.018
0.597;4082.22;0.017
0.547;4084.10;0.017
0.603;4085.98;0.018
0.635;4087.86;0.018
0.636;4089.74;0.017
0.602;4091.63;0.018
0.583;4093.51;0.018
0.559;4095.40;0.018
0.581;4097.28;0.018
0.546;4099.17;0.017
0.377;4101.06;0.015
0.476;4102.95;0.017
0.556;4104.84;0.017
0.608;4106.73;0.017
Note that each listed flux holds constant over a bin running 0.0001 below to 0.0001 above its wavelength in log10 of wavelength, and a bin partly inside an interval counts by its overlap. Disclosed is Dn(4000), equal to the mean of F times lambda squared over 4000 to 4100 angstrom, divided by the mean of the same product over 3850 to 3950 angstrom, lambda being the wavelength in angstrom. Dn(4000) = 1.51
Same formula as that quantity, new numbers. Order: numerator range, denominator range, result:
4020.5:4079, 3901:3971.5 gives 1.59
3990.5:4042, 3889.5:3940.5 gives 1.54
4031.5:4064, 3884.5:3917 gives 1.34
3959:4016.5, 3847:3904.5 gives 1.16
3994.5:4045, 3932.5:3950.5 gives 1.88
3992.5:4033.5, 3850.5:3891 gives 1.47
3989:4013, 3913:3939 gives 1.82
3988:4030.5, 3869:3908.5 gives 1.43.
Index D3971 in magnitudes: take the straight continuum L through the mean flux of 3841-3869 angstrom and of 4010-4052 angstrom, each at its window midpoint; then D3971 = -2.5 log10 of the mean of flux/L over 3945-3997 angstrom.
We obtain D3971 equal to 0.22 mag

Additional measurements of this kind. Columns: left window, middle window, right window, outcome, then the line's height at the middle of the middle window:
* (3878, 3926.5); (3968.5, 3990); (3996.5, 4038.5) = 0.227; 0.54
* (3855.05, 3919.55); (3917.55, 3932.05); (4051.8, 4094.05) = 0.289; 0.474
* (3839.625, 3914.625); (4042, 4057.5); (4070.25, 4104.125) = -0.040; 0.541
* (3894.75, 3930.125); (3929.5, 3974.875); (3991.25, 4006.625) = 0.486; 0.511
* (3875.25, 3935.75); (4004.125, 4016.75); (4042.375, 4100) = -0.131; 0.51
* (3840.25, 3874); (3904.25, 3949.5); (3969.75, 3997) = 0.230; 0.472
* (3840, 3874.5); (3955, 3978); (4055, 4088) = 0.461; 0.509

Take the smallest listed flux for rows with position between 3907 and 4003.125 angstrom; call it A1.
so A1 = 0.0836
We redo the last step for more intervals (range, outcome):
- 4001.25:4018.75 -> 0.469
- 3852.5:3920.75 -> 0.295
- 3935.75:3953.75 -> 0.193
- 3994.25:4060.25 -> 0.46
